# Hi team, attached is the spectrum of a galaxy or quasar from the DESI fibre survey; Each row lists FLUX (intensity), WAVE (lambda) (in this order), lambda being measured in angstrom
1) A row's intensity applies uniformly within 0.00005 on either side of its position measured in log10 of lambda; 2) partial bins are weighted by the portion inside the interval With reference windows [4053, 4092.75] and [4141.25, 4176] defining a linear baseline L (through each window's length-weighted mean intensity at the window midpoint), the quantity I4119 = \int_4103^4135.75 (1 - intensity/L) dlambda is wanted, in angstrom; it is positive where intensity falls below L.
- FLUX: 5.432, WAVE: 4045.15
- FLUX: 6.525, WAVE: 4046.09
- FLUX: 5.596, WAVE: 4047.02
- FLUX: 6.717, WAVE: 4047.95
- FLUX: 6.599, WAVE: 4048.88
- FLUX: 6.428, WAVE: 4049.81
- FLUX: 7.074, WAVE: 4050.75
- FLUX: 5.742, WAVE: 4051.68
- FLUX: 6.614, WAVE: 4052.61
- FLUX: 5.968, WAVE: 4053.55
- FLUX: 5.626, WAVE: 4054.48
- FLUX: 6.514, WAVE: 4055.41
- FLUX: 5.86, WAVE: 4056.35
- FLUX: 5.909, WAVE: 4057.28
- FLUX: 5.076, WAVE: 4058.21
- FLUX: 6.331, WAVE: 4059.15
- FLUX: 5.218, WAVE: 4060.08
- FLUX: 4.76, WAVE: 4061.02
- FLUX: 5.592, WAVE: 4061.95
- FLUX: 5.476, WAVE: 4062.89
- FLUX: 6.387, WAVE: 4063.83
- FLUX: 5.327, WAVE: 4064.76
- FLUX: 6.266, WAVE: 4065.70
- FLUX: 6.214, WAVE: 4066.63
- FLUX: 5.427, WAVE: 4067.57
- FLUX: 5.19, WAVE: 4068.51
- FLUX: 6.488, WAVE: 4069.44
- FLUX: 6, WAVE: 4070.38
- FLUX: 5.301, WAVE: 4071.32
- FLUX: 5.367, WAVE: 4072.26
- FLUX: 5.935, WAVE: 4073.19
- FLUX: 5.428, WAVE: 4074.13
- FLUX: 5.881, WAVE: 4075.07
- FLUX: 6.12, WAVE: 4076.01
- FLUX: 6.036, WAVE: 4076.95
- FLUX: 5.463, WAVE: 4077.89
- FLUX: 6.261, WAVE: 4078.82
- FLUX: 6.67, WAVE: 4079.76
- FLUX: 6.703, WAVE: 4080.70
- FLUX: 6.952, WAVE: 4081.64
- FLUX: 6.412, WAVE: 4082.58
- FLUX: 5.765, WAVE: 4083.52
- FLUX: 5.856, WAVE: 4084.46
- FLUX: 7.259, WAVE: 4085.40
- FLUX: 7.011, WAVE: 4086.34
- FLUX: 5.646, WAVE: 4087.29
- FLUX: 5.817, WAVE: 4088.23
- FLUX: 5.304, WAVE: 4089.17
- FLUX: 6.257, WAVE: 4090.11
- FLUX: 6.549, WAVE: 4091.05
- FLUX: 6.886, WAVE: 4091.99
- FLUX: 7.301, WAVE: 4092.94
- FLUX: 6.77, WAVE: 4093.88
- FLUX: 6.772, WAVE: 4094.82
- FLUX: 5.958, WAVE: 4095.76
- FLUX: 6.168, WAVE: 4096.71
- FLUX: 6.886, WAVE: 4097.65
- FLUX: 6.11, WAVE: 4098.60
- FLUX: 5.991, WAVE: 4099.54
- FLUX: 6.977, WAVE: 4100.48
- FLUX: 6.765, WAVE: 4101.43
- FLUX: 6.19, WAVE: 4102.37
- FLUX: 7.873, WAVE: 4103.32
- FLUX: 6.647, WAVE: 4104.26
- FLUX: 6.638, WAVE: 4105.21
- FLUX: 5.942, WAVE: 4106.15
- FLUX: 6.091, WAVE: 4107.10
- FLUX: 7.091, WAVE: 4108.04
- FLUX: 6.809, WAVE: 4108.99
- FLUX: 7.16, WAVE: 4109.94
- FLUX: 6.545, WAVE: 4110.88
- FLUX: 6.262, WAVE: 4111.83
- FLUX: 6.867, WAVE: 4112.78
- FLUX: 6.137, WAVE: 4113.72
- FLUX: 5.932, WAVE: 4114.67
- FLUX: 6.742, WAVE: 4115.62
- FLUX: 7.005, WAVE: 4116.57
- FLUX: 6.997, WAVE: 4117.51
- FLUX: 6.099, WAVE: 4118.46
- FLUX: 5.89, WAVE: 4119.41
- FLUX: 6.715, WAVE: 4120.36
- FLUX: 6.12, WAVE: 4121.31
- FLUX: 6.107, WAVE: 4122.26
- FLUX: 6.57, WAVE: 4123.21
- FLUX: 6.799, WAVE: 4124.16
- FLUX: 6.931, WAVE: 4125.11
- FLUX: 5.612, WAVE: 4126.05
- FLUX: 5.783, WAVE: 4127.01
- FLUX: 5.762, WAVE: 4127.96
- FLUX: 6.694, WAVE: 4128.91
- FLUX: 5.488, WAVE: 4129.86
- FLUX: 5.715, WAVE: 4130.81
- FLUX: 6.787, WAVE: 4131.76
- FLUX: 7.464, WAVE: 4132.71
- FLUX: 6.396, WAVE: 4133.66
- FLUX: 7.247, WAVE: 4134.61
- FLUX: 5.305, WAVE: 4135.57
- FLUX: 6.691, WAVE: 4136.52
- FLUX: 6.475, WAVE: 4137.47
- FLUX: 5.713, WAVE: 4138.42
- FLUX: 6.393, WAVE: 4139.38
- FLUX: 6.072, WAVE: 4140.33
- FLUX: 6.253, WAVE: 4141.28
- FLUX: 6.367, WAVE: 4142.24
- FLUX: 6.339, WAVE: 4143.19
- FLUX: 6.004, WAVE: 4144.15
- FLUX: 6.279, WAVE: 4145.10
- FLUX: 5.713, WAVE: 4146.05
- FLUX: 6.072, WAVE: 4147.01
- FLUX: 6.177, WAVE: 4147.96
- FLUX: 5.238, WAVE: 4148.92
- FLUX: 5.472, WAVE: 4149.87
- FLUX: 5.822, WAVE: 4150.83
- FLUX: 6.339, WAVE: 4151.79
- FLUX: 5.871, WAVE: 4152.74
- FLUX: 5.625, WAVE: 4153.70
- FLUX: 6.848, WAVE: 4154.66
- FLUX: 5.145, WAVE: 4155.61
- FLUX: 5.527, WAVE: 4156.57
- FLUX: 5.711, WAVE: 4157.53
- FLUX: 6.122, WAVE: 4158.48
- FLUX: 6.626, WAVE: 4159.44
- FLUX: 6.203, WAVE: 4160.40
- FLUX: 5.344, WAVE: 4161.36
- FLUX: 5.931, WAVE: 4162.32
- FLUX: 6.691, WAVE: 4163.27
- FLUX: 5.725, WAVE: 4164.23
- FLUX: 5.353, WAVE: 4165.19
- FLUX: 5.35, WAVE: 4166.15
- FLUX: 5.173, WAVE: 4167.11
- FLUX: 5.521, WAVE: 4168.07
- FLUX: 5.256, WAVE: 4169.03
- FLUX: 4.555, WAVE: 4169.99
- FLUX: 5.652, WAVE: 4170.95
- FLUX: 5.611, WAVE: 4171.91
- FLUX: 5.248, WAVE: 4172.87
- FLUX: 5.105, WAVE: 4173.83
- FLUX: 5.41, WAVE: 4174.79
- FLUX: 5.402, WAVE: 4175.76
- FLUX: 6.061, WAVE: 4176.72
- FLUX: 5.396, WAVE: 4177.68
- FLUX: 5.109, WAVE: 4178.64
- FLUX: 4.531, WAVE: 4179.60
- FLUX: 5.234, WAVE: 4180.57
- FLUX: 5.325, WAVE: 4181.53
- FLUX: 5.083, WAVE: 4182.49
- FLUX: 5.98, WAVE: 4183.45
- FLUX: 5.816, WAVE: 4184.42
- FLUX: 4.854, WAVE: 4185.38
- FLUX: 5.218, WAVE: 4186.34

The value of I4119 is -3.42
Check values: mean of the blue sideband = 5.98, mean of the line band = 6.47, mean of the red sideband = 5.75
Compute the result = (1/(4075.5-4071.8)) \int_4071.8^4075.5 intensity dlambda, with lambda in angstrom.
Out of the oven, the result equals 5.66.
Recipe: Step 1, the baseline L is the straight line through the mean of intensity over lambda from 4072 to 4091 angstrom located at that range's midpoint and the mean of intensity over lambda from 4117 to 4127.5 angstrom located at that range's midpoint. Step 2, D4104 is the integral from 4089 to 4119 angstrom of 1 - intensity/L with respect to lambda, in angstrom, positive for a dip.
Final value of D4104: -1.56 angstrom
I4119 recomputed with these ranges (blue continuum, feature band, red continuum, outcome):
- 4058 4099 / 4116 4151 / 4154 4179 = -2.7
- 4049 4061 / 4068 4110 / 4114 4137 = -1.0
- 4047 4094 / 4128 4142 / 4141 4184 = -1.3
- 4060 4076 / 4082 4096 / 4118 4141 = -1.2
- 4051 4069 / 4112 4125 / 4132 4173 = -1.3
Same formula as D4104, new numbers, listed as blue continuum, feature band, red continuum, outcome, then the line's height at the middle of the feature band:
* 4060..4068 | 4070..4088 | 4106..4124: -0.6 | 5.9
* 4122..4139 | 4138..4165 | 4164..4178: -0.7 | 5.83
